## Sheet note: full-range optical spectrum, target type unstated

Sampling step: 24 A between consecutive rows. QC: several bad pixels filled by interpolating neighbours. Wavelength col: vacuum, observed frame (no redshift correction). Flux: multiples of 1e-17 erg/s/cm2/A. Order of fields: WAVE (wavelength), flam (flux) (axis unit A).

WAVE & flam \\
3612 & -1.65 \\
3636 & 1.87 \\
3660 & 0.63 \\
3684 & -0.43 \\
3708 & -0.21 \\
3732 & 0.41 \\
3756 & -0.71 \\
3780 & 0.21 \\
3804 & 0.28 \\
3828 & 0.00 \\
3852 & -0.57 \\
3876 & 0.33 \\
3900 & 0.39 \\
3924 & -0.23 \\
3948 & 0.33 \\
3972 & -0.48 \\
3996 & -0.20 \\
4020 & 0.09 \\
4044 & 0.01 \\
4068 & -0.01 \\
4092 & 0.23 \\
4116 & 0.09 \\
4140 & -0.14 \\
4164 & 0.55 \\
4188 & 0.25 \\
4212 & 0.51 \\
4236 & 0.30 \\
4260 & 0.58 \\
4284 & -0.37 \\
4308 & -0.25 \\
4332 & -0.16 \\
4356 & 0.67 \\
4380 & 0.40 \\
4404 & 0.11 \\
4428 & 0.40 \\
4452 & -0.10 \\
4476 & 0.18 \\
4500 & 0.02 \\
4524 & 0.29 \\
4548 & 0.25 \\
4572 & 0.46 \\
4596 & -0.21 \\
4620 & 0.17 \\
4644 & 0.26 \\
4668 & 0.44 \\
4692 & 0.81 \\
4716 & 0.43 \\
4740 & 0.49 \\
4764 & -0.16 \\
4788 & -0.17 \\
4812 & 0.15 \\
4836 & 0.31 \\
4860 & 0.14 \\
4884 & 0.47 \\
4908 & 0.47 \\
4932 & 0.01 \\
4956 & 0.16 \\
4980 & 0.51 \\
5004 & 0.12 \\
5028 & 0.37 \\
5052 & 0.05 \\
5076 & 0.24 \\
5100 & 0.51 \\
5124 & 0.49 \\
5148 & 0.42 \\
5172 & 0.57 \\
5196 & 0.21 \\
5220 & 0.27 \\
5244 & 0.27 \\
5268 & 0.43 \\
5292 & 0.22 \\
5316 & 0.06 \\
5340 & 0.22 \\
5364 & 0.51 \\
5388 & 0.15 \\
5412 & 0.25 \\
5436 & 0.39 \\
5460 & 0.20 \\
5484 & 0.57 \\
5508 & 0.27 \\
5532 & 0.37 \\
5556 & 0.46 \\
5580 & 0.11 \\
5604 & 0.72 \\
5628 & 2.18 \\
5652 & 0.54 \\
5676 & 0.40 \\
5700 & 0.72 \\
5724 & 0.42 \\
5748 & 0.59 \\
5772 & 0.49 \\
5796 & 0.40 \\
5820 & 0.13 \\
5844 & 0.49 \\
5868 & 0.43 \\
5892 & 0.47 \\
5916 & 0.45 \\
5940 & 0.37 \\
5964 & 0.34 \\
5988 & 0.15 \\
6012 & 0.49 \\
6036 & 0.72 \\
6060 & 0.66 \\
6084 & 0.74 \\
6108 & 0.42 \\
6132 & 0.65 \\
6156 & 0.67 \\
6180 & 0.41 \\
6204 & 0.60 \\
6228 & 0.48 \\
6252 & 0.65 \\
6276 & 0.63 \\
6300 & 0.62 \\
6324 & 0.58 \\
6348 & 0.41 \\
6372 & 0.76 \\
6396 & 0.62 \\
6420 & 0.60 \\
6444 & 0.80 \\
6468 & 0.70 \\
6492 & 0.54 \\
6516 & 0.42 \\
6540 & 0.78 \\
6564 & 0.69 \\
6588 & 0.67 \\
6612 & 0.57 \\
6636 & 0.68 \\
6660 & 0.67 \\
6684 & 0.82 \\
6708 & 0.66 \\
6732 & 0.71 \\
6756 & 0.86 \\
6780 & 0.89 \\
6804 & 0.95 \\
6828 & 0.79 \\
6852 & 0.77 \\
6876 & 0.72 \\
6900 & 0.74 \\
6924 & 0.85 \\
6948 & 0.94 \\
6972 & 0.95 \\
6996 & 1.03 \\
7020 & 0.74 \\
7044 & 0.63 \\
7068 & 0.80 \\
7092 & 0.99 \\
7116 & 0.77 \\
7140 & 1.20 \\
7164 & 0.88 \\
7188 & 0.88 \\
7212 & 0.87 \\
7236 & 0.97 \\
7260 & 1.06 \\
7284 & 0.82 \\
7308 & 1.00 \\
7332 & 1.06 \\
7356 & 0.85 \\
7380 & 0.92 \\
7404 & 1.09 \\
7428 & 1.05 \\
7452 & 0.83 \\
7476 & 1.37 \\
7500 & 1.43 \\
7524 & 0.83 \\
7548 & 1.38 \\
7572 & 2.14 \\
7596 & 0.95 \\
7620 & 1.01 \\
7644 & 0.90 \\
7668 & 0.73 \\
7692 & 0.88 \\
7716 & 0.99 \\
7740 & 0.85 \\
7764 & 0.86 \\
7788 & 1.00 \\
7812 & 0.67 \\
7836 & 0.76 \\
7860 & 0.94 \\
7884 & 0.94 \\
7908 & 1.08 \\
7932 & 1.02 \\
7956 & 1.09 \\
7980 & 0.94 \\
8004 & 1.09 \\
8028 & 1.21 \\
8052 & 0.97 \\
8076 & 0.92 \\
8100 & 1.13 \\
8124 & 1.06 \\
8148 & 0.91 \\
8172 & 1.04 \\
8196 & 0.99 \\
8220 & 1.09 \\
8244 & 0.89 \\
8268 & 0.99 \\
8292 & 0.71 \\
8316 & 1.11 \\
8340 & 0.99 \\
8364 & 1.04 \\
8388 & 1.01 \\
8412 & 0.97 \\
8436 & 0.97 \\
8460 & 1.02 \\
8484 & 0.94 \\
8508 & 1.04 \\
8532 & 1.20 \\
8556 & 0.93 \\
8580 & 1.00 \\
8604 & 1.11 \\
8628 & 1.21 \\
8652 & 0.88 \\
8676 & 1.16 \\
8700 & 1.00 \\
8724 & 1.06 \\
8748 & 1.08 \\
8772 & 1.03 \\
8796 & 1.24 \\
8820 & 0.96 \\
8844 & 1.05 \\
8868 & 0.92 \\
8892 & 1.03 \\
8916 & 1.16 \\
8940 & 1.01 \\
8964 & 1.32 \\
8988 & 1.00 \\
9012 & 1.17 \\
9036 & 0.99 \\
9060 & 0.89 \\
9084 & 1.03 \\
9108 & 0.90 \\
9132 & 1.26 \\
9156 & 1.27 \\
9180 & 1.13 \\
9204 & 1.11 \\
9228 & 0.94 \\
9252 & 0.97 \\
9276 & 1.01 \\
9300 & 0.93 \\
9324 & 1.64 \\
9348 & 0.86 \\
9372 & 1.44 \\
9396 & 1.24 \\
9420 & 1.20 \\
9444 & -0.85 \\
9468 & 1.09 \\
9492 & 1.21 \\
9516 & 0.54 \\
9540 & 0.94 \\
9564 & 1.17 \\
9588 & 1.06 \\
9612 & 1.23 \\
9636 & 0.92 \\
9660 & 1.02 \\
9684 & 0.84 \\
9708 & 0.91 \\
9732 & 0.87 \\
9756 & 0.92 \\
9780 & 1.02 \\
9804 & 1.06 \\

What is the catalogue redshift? 0.510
